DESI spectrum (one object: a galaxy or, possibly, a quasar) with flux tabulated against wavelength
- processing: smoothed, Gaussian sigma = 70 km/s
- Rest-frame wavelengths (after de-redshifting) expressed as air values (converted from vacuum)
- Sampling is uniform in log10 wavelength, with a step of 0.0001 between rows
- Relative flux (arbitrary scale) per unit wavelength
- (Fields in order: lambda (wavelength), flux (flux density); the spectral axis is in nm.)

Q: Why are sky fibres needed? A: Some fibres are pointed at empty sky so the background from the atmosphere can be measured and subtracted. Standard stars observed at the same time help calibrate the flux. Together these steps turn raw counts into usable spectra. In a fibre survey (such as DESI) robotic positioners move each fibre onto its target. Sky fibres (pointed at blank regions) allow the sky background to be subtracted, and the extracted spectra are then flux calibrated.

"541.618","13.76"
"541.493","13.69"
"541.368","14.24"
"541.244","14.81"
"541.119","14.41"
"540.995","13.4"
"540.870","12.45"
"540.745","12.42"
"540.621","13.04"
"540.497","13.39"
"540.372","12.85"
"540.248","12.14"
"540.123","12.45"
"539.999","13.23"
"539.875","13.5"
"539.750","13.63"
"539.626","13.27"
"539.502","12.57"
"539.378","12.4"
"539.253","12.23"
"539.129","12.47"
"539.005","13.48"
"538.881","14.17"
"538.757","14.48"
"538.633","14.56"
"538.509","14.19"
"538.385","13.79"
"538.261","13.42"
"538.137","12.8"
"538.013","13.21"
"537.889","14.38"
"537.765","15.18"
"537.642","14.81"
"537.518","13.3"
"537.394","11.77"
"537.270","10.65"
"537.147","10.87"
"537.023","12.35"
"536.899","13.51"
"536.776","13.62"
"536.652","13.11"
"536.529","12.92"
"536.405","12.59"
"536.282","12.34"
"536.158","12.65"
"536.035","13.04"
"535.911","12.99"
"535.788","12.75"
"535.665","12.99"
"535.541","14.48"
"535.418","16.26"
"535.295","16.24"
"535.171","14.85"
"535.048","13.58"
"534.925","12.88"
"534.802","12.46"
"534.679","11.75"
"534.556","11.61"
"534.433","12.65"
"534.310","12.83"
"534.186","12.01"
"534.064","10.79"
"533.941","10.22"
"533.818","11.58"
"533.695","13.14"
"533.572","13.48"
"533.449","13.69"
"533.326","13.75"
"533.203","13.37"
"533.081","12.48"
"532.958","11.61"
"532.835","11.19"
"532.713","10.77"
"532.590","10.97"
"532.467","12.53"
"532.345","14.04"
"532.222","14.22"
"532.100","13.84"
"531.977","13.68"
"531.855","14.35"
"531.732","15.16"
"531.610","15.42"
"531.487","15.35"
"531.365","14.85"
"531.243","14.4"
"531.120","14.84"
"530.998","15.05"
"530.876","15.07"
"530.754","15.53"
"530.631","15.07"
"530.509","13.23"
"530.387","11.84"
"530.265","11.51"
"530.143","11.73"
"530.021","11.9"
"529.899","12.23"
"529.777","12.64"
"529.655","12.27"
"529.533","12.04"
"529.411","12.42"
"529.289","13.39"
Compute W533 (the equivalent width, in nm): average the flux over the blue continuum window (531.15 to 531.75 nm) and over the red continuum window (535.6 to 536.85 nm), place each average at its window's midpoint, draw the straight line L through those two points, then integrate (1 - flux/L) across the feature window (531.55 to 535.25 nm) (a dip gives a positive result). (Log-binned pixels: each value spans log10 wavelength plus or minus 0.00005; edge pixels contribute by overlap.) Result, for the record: 0.34 nm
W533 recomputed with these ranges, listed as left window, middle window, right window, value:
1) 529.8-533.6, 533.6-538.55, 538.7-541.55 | 0.12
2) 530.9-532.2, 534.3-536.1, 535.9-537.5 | -0.04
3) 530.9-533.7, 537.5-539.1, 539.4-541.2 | -0.09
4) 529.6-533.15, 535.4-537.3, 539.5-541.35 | 0.05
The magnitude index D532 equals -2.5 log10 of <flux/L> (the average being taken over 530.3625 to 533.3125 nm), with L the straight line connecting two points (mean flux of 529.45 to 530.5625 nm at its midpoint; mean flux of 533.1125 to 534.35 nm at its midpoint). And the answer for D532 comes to -0.12 mag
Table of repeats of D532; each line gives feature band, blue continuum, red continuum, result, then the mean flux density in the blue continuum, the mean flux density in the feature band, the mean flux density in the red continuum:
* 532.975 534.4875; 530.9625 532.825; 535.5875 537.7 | 0.08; 13.9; 12.5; 12.7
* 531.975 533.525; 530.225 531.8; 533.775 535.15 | 0.04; 14.4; 12.8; 12.1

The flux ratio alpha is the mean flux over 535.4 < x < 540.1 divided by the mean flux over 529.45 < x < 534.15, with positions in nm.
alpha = 1.01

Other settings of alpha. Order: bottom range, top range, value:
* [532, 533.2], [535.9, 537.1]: 1.03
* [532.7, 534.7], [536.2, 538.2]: 1.06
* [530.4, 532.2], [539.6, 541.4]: 0.91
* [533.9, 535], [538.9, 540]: 1.09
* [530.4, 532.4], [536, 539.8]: 0.90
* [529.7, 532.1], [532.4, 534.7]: 0.87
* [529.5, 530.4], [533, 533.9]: 1.08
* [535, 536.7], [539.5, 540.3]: 0.95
